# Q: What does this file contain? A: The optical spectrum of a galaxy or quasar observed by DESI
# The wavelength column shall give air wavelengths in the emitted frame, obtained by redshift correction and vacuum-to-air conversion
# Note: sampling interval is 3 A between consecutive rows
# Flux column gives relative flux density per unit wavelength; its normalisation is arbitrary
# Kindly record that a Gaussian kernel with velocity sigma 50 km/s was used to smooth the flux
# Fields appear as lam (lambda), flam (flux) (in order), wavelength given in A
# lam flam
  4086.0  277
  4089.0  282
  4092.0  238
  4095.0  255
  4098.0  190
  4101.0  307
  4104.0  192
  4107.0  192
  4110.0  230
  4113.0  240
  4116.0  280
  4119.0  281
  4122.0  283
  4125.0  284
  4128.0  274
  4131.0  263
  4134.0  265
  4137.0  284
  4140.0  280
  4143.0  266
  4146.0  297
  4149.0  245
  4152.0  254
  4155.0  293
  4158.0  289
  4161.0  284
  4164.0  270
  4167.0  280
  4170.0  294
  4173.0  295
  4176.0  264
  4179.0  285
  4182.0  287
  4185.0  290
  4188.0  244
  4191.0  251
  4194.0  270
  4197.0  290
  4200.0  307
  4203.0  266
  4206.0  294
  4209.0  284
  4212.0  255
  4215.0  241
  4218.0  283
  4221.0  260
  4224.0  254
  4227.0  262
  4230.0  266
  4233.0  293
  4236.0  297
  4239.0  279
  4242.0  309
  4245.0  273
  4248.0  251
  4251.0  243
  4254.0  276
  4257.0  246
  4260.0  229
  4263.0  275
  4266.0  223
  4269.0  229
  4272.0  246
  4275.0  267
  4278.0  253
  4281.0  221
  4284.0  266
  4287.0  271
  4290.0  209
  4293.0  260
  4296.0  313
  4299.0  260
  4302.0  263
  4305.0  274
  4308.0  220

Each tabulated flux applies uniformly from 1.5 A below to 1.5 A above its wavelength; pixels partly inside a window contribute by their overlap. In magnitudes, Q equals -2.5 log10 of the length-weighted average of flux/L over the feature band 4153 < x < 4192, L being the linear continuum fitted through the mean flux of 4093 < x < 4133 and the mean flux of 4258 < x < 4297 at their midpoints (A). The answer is -0.11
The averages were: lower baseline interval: 252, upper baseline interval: 250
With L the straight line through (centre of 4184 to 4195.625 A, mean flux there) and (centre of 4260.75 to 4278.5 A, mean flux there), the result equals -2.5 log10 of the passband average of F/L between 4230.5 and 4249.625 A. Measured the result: -0.12 mag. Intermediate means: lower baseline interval 263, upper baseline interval 248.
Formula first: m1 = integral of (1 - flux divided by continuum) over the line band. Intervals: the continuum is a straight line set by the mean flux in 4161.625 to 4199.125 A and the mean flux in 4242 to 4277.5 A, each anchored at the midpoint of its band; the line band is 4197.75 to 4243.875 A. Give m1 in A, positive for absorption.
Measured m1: -2.07 A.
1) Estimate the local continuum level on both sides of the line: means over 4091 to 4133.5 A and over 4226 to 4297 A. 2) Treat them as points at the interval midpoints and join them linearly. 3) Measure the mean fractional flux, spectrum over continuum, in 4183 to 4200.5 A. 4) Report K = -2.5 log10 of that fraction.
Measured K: -0.07 mag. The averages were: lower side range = 251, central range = 274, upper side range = 260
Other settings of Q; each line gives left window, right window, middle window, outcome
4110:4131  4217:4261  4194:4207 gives -0.071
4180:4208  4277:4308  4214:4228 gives 0.047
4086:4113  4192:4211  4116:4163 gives -0.083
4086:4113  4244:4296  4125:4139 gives -0.137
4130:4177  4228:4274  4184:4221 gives -0.011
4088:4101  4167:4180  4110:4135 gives -0.035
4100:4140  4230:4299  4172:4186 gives -0.094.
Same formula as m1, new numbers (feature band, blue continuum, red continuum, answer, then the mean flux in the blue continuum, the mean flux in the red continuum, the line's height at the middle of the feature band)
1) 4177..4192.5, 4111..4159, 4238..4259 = -0.05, 273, 267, 270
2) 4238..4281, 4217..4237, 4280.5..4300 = 1.65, 273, 259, 266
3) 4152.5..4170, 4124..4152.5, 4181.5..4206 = -0.57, 272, 276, 274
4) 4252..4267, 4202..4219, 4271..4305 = 0.69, 270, 258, 263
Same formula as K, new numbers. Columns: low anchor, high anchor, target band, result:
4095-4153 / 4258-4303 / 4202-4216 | -0.06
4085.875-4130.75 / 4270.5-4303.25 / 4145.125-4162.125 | -0.09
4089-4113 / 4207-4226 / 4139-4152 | -0.10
